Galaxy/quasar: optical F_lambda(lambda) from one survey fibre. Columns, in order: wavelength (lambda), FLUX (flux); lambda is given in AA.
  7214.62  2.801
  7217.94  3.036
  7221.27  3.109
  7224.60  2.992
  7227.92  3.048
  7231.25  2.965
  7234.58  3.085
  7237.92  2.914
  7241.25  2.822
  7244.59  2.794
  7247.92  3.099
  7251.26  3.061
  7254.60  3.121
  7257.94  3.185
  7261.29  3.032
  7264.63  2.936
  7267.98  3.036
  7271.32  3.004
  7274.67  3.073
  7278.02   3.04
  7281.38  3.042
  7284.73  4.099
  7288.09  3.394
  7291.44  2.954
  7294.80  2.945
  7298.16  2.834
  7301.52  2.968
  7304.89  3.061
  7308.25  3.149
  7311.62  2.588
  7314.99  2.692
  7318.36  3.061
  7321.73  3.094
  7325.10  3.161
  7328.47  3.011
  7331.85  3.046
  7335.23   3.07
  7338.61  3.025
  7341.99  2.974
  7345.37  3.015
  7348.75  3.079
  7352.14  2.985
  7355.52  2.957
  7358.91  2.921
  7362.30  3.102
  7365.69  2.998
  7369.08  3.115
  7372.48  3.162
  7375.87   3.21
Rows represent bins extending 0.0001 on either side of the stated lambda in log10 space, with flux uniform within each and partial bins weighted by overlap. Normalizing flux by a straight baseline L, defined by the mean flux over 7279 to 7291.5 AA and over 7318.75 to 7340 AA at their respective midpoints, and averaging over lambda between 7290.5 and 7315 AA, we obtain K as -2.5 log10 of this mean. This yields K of 0.13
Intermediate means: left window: 3.41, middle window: 2.91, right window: 3.07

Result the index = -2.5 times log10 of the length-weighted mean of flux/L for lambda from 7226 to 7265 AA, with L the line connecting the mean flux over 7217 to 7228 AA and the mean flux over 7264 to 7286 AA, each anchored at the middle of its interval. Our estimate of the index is 0.033 mag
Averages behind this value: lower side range 3.05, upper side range 3.17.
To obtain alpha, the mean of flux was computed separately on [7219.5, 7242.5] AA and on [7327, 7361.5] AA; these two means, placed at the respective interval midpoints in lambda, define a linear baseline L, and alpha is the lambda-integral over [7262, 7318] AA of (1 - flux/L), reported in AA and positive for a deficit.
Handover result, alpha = -0.9 AA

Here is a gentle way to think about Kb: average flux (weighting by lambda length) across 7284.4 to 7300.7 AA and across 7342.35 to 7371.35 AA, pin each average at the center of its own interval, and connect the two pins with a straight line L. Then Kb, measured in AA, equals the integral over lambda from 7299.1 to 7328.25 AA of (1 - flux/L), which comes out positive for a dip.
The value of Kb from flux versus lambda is 1.4 AA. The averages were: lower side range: 3.16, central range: 2.97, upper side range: 3.02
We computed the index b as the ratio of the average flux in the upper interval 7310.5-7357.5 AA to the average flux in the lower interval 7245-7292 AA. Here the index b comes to 1.0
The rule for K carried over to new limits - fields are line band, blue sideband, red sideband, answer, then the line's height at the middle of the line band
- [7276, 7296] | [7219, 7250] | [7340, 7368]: -0.09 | 2.99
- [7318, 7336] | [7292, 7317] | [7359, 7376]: -0.04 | 2.97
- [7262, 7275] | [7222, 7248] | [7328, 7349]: -0.01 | 2.98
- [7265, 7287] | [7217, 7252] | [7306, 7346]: -0.07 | 2.99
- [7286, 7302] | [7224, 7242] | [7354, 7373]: -0.02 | 3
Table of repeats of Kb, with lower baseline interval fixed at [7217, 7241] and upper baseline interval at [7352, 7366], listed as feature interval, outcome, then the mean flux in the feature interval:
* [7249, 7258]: -0.3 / 3.11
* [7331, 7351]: -0.2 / 3.03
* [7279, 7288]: -1.5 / 3.5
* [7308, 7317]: 0.7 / 2.76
